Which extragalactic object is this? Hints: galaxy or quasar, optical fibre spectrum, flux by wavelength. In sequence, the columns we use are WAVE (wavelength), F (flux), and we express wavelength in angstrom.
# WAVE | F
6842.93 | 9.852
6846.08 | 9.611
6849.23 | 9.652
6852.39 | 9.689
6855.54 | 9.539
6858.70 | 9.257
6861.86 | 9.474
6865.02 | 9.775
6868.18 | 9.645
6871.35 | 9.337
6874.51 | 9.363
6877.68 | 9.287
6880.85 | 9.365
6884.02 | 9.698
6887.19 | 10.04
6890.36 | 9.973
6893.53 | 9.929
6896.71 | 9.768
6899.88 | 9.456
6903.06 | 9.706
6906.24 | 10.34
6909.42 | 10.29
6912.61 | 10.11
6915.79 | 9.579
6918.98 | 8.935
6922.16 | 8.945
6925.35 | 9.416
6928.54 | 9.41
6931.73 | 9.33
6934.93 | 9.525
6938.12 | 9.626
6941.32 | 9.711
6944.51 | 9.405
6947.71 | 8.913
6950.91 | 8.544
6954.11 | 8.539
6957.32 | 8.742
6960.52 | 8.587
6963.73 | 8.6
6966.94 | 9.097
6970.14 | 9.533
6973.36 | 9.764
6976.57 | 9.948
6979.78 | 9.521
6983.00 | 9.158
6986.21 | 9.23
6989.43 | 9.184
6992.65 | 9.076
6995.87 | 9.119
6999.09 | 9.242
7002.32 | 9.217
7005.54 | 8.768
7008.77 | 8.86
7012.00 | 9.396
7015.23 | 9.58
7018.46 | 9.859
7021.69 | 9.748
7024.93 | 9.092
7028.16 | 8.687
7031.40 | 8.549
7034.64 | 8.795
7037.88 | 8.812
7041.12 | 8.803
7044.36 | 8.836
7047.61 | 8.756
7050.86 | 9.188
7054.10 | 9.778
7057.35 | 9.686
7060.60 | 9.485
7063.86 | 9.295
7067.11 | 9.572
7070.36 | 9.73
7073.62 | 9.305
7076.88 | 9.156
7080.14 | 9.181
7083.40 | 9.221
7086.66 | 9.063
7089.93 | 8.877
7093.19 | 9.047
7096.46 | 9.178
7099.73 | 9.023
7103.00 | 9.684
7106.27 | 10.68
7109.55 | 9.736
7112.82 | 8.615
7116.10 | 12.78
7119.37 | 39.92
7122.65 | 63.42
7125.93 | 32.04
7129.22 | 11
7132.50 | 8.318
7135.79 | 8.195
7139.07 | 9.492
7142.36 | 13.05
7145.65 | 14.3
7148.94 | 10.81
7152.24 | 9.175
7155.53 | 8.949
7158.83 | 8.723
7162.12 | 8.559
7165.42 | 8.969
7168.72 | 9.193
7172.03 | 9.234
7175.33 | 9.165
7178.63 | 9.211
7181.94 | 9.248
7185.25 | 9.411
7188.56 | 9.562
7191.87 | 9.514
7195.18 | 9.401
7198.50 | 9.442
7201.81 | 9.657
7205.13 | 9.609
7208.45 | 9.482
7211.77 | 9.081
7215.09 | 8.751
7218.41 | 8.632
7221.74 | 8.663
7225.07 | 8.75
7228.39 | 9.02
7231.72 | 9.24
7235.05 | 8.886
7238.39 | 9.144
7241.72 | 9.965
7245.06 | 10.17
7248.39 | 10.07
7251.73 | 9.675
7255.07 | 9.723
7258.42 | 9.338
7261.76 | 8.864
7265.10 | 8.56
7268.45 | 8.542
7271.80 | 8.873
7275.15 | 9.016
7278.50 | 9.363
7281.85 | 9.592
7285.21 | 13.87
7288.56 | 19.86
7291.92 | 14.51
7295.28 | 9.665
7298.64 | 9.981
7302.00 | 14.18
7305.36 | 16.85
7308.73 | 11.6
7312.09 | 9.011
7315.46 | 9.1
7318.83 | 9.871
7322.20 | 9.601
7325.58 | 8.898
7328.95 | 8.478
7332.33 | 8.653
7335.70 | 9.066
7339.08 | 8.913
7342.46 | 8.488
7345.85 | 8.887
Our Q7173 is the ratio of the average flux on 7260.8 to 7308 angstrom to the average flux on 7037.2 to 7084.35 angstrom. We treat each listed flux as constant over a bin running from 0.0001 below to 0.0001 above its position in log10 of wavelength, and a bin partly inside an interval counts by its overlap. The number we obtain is 1.25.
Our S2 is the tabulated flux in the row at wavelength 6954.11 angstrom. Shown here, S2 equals 8.539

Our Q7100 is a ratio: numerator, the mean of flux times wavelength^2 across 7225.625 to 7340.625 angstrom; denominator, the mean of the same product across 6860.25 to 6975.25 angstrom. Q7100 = 1.21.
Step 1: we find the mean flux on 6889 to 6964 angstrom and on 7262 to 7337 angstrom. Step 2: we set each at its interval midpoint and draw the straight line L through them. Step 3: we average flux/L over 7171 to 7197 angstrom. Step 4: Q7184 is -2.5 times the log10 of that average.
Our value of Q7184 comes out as 0.11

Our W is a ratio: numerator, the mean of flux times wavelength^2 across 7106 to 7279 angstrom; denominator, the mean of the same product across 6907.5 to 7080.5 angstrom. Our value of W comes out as 1.31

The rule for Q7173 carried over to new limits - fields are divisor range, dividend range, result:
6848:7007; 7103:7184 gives 1.50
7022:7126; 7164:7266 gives 0.75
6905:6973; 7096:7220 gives 1.34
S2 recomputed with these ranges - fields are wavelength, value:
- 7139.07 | 9.492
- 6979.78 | 9.521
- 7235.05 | 8.886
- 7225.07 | 8.75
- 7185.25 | 9.411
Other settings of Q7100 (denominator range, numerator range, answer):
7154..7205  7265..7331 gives 1.23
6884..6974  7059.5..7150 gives 1.53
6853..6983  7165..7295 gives 1.13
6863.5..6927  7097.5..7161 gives 1.72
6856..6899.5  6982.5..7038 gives 0.99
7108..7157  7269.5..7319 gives 0.71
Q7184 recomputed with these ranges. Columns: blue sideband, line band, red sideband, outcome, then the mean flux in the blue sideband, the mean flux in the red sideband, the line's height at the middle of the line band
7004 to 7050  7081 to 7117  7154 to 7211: -0.05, 9.04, 9.25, 9.14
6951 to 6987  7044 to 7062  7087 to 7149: 0.35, 9.13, 15.7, 12.8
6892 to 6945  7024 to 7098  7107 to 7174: 0.39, 9.62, 15.1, 13.1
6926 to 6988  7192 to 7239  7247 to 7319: 0.16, 9.22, 10.9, 10.6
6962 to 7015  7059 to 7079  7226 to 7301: 0.02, 9.24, 10.3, 9.55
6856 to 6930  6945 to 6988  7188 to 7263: 0.05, 9.61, 9.33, 9.55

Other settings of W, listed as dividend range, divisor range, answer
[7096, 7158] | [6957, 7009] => 1.79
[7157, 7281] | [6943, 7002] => 1.08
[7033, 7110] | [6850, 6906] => 1.02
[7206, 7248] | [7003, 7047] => 1.07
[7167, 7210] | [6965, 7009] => 1.07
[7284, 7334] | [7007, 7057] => 1.37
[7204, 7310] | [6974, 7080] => 1.20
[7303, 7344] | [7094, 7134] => 0.57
